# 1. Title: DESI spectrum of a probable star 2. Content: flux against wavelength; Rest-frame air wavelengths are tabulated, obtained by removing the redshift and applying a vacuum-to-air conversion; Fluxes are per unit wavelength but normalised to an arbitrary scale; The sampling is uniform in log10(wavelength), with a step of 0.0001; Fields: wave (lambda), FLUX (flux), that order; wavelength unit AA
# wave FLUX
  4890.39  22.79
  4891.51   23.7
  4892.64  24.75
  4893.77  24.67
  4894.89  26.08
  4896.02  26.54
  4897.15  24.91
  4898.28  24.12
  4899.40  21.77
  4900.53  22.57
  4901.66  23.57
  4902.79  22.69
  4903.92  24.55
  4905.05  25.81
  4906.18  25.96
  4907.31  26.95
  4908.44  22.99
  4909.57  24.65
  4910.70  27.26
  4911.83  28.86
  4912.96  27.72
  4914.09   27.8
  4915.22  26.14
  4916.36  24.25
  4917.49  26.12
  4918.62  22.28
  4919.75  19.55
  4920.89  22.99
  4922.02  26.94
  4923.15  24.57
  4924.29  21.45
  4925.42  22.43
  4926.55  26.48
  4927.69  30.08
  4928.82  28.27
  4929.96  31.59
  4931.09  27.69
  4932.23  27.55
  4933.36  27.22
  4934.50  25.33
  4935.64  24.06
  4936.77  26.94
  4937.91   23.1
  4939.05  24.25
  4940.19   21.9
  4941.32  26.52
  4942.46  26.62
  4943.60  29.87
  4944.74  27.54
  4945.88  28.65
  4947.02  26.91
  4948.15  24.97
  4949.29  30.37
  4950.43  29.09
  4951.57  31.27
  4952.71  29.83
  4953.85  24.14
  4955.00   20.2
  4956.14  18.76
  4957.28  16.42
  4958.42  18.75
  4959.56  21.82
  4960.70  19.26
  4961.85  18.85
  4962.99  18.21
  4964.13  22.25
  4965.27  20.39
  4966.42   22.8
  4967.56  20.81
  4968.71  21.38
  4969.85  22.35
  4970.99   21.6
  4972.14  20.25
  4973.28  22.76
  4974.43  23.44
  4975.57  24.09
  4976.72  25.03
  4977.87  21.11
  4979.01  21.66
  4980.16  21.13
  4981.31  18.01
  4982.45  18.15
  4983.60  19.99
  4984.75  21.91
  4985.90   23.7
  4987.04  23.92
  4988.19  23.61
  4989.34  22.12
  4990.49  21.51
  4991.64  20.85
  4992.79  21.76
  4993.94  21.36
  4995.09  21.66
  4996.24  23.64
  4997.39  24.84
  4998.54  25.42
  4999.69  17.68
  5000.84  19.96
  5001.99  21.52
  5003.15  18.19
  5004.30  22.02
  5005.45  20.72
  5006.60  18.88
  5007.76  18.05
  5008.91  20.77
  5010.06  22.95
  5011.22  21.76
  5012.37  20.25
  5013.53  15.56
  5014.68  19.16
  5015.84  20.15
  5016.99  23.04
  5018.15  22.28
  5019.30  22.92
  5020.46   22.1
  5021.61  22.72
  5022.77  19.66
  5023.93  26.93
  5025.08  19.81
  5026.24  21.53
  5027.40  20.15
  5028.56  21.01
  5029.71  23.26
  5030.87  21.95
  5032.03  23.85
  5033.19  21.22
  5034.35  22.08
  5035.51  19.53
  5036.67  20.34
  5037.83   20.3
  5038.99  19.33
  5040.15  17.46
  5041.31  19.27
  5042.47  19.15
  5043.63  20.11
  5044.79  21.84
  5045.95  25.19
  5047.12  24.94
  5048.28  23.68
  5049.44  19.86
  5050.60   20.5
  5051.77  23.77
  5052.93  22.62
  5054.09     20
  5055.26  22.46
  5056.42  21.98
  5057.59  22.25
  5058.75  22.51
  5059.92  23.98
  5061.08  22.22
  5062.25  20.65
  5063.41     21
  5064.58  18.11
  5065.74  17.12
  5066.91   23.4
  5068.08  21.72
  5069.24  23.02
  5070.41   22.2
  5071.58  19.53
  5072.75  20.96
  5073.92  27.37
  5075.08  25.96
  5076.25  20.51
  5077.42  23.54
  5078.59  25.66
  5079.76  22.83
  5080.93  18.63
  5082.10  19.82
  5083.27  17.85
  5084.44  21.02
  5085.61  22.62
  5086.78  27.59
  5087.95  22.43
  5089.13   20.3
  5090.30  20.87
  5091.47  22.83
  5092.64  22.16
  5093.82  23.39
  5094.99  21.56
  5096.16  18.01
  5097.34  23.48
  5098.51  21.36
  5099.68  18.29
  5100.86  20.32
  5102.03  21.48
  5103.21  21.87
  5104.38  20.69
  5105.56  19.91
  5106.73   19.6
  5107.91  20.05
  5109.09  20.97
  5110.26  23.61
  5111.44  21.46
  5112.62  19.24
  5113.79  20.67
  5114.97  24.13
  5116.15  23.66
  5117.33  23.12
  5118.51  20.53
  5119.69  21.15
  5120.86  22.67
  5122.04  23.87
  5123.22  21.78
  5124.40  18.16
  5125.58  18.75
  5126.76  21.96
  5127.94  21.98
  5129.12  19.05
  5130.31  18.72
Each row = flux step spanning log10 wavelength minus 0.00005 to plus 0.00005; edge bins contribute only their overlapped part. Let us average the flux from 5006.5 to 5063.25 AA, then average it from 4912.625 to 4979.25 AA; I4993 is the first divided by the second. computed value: 0.88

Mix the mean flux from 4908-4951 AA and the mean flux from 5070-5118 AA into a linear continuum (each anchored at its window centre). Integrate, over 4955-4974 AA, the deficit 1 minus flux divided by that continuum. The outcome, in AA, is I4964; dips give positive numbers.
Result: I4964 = 3.6 AA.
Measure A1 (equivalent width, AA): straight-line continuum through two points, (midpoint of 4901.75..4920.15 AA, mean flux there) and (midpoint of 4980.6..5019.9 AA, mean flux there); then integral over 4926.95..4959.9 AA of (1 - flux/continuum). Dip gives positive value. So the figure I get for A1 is -2.9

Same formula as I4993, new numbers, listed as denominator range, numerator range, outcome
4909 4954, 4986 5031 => 0.81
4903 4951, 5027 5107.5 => 0.83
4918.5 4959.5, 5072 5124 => 0.86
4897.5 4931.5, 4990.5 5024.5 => 0.84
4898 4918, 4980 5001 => 0.86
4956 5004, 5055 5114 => 1.01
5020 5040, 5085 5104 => 1.02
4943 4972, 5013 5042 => 0.90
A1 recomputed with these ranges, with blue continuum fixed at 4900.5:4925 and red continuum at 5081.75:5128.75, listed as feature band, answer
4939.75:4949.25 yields -1.0 AA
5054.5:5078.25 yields 0.0 AA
